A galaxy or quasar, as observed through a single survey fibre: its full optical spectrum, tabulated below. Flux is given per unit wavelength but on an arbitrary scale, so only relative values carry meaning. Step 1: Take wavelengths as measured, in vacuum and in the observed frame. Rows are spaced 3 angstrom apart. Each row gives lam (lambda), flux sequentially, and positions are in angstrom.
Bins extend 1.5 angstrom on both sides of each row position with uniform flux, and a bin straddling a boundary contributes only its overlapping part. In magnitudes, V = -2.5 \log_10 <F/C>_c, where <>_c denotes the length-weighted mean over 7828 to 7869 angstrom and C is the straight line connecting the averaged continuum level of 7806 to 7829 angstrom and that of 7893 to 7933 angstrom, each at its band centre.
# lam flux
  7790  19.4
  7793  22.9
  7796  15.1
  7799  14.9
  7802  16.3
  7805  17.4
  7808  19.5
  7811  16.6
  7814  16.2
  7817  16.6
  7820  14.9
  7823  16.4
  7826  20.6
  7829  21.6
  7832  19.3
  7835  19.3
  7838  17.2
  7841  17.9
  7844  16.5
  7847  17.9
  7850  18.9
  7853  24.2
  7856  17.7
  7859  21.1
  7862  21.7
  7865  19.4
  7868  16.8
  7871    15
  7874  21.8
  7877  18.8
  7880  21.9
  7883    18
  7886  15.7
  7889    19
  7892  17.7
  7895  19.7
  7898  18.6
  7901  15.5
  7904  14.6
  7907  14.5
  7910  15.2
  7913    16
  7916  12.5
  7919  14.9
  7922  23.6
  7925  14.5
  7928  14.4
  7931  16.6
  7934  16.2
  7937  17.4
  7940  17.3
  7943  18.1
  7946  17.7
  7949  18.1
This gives -0.13 mag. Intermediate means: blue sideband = 17.5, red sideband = 16.2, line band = 19.3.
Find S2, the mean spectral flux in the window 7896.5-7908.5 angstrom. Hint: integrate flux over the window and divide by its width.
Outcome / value 15.8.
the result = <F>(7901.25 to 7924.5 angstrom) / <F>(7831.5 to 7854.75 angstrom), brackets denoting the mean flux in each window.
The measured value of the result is 0.84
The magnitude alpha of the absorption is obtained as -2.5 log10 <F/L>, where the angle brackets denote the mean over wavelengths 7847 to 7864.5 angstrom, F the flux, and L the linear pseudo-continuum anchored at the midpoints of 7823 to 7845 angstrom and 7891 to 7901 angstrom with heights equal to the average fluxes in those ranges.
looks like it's -0.10 mag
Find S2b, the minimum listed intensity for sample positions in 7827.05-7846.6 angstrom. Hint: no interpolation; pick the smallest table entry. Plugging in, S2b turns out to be 16.5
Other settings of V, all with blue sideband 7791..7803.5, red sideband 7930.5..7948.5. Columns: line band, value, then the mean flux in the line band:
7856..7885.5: -0.11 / 19.2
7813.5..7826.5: 0.04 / 16.7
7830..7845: -0.05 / 18.2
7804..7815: -0.01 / 17.5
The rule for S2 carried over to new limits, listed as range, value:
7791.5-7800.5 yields 17.6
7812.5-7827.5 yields 16.9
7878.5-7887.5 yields 18.5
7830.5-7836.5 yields 19.3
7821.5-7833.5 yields 19.5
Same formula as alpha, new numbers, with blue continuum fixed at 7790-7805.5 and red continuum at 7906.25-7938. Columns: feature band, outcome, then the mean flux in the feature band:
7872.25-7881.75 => -0.24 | 20.6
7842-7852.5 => -0.09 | 18.4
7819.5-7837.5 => -0.10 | 18.8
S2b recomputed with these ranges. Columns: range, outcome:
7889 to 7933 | 12.5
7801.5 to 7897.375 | 14.9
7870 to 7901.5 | 15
